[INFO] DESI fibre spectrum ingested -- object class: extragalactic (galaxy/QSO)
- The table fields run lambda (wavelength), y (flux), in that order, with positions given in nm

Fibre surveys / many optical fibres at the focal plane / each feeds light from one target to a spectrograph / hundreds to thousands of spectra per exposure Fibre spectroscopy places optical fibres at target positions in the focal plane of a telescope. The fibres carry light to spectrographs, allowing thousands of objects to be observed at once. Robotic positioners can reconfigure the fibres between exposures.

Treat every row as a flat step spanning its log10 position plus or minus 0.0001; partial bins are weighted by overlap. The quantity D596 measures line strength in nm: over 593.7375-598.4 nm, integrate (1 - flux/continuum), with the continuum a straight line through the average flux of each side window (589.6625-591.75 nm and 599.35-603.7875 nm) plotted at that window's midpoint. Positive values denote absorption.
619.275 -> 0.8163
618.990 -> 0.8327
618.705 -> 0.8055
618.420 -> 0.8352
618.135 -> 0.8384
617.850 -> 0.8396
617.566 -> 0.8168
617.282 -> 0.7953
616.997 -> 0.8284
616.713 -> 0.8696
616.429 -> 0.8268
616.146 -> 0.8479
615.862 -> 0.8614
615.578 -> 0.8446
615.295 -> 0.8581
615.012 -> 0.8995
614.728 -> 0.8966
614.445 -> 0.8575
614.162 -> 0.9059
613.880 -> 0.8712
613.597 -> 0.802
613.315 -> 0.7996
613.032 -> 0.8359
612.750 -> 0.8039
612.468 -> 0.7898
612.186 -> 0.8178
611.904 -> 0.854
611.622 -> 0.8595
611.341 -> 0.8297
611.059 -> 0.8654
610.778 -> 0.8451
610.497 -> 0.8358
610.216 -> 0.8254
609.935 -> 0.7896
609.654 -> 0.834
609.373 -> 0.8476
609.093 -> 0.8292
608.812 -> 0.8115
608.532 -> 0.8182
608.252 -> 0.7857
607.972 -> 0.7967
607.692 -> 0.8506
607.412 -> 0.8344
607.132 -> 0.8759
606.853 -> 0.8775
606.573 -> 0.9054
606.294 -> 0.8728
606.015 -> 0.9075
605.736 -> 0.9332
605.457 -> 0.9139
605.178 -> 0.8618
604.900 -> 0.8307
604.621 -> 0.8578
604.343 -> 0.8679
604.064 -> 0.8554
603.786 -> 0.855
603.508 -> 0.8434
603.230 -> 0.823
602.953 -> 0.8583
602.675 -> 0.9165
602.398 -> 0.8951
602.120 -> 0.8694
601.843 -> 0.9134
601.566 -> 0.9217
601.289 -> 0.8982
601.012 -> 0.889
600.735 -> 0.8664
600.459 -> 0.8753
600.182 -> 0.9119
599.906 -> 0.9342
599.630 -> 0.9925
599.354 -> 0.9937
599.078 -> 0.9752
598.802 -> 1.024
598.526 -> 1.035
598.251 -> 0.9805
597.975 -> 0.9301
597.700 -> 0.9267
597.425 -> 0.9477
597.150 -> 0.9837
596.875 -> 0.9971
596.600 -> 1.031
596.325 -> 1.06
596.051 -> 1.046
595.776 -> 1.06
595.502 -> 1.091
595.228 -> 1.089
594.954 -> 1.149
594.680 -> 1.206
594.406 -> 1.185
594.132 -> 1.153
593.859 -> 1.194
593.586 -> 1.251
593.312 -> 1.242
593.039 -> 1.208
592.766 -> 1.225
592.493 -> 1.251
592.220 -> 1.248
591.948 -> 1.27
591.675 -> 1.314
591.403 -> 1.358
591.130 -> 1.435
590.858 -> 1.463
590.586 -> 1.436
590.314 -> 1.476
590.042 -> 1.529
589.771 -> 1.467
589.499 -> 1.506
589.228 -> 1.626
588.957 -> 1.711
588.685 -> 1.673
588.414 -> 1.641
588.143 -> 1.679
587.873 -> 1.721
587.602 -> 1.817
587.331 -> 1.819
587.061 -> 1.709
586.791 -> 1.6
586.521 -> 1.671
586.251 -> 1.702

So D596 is 0.45 nm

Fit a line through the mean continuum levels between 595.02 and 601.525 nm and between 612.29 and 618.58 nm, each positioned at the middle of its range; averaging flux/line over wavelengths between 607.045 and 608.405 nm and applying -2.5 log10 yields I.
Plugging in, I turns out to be 0.10 mag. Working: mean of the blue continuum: 0.981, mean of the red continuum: 0.842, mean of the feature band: 0.826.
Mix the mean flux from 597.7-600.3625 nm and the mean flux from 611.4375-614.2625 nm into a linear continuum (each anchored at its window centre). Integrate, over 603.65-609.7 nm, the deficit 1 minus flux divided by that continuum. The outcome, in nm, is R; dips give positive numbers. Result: 0.26 nm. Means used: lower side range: 0.971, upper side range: 0.833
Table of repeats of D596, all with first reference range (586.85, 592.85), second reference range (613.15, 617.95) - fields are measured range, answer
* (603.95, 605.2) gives 0.31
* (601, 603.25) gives 0.58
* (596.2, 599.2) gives 0.74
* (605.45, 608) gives 0.47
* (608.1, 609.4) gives 0.27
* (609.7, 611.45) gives 0.26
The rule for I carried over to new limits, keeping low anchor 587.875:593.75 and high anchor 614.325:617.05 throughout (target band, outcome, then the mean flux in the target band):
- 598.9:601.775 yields 0.294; 0.927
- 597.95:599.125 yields 0.252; 0.995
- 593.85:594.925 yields 0.148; 1.18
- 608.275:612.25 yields 0.182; 0.832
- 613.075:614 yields 0.107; 0.824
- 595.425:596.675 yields 0.235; 1.06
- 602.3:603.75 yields 0.310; 0.866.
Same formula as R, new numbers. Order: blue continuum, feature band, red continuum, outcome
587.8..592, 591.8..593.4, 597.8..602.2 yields 0.15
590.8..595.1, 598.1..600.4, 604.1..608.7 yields 0.20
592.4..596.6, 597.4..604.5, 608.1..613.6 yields 0.77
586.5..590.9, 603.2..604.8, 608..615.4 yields 0.36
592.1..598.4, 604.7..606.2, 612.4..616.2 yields 0.12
